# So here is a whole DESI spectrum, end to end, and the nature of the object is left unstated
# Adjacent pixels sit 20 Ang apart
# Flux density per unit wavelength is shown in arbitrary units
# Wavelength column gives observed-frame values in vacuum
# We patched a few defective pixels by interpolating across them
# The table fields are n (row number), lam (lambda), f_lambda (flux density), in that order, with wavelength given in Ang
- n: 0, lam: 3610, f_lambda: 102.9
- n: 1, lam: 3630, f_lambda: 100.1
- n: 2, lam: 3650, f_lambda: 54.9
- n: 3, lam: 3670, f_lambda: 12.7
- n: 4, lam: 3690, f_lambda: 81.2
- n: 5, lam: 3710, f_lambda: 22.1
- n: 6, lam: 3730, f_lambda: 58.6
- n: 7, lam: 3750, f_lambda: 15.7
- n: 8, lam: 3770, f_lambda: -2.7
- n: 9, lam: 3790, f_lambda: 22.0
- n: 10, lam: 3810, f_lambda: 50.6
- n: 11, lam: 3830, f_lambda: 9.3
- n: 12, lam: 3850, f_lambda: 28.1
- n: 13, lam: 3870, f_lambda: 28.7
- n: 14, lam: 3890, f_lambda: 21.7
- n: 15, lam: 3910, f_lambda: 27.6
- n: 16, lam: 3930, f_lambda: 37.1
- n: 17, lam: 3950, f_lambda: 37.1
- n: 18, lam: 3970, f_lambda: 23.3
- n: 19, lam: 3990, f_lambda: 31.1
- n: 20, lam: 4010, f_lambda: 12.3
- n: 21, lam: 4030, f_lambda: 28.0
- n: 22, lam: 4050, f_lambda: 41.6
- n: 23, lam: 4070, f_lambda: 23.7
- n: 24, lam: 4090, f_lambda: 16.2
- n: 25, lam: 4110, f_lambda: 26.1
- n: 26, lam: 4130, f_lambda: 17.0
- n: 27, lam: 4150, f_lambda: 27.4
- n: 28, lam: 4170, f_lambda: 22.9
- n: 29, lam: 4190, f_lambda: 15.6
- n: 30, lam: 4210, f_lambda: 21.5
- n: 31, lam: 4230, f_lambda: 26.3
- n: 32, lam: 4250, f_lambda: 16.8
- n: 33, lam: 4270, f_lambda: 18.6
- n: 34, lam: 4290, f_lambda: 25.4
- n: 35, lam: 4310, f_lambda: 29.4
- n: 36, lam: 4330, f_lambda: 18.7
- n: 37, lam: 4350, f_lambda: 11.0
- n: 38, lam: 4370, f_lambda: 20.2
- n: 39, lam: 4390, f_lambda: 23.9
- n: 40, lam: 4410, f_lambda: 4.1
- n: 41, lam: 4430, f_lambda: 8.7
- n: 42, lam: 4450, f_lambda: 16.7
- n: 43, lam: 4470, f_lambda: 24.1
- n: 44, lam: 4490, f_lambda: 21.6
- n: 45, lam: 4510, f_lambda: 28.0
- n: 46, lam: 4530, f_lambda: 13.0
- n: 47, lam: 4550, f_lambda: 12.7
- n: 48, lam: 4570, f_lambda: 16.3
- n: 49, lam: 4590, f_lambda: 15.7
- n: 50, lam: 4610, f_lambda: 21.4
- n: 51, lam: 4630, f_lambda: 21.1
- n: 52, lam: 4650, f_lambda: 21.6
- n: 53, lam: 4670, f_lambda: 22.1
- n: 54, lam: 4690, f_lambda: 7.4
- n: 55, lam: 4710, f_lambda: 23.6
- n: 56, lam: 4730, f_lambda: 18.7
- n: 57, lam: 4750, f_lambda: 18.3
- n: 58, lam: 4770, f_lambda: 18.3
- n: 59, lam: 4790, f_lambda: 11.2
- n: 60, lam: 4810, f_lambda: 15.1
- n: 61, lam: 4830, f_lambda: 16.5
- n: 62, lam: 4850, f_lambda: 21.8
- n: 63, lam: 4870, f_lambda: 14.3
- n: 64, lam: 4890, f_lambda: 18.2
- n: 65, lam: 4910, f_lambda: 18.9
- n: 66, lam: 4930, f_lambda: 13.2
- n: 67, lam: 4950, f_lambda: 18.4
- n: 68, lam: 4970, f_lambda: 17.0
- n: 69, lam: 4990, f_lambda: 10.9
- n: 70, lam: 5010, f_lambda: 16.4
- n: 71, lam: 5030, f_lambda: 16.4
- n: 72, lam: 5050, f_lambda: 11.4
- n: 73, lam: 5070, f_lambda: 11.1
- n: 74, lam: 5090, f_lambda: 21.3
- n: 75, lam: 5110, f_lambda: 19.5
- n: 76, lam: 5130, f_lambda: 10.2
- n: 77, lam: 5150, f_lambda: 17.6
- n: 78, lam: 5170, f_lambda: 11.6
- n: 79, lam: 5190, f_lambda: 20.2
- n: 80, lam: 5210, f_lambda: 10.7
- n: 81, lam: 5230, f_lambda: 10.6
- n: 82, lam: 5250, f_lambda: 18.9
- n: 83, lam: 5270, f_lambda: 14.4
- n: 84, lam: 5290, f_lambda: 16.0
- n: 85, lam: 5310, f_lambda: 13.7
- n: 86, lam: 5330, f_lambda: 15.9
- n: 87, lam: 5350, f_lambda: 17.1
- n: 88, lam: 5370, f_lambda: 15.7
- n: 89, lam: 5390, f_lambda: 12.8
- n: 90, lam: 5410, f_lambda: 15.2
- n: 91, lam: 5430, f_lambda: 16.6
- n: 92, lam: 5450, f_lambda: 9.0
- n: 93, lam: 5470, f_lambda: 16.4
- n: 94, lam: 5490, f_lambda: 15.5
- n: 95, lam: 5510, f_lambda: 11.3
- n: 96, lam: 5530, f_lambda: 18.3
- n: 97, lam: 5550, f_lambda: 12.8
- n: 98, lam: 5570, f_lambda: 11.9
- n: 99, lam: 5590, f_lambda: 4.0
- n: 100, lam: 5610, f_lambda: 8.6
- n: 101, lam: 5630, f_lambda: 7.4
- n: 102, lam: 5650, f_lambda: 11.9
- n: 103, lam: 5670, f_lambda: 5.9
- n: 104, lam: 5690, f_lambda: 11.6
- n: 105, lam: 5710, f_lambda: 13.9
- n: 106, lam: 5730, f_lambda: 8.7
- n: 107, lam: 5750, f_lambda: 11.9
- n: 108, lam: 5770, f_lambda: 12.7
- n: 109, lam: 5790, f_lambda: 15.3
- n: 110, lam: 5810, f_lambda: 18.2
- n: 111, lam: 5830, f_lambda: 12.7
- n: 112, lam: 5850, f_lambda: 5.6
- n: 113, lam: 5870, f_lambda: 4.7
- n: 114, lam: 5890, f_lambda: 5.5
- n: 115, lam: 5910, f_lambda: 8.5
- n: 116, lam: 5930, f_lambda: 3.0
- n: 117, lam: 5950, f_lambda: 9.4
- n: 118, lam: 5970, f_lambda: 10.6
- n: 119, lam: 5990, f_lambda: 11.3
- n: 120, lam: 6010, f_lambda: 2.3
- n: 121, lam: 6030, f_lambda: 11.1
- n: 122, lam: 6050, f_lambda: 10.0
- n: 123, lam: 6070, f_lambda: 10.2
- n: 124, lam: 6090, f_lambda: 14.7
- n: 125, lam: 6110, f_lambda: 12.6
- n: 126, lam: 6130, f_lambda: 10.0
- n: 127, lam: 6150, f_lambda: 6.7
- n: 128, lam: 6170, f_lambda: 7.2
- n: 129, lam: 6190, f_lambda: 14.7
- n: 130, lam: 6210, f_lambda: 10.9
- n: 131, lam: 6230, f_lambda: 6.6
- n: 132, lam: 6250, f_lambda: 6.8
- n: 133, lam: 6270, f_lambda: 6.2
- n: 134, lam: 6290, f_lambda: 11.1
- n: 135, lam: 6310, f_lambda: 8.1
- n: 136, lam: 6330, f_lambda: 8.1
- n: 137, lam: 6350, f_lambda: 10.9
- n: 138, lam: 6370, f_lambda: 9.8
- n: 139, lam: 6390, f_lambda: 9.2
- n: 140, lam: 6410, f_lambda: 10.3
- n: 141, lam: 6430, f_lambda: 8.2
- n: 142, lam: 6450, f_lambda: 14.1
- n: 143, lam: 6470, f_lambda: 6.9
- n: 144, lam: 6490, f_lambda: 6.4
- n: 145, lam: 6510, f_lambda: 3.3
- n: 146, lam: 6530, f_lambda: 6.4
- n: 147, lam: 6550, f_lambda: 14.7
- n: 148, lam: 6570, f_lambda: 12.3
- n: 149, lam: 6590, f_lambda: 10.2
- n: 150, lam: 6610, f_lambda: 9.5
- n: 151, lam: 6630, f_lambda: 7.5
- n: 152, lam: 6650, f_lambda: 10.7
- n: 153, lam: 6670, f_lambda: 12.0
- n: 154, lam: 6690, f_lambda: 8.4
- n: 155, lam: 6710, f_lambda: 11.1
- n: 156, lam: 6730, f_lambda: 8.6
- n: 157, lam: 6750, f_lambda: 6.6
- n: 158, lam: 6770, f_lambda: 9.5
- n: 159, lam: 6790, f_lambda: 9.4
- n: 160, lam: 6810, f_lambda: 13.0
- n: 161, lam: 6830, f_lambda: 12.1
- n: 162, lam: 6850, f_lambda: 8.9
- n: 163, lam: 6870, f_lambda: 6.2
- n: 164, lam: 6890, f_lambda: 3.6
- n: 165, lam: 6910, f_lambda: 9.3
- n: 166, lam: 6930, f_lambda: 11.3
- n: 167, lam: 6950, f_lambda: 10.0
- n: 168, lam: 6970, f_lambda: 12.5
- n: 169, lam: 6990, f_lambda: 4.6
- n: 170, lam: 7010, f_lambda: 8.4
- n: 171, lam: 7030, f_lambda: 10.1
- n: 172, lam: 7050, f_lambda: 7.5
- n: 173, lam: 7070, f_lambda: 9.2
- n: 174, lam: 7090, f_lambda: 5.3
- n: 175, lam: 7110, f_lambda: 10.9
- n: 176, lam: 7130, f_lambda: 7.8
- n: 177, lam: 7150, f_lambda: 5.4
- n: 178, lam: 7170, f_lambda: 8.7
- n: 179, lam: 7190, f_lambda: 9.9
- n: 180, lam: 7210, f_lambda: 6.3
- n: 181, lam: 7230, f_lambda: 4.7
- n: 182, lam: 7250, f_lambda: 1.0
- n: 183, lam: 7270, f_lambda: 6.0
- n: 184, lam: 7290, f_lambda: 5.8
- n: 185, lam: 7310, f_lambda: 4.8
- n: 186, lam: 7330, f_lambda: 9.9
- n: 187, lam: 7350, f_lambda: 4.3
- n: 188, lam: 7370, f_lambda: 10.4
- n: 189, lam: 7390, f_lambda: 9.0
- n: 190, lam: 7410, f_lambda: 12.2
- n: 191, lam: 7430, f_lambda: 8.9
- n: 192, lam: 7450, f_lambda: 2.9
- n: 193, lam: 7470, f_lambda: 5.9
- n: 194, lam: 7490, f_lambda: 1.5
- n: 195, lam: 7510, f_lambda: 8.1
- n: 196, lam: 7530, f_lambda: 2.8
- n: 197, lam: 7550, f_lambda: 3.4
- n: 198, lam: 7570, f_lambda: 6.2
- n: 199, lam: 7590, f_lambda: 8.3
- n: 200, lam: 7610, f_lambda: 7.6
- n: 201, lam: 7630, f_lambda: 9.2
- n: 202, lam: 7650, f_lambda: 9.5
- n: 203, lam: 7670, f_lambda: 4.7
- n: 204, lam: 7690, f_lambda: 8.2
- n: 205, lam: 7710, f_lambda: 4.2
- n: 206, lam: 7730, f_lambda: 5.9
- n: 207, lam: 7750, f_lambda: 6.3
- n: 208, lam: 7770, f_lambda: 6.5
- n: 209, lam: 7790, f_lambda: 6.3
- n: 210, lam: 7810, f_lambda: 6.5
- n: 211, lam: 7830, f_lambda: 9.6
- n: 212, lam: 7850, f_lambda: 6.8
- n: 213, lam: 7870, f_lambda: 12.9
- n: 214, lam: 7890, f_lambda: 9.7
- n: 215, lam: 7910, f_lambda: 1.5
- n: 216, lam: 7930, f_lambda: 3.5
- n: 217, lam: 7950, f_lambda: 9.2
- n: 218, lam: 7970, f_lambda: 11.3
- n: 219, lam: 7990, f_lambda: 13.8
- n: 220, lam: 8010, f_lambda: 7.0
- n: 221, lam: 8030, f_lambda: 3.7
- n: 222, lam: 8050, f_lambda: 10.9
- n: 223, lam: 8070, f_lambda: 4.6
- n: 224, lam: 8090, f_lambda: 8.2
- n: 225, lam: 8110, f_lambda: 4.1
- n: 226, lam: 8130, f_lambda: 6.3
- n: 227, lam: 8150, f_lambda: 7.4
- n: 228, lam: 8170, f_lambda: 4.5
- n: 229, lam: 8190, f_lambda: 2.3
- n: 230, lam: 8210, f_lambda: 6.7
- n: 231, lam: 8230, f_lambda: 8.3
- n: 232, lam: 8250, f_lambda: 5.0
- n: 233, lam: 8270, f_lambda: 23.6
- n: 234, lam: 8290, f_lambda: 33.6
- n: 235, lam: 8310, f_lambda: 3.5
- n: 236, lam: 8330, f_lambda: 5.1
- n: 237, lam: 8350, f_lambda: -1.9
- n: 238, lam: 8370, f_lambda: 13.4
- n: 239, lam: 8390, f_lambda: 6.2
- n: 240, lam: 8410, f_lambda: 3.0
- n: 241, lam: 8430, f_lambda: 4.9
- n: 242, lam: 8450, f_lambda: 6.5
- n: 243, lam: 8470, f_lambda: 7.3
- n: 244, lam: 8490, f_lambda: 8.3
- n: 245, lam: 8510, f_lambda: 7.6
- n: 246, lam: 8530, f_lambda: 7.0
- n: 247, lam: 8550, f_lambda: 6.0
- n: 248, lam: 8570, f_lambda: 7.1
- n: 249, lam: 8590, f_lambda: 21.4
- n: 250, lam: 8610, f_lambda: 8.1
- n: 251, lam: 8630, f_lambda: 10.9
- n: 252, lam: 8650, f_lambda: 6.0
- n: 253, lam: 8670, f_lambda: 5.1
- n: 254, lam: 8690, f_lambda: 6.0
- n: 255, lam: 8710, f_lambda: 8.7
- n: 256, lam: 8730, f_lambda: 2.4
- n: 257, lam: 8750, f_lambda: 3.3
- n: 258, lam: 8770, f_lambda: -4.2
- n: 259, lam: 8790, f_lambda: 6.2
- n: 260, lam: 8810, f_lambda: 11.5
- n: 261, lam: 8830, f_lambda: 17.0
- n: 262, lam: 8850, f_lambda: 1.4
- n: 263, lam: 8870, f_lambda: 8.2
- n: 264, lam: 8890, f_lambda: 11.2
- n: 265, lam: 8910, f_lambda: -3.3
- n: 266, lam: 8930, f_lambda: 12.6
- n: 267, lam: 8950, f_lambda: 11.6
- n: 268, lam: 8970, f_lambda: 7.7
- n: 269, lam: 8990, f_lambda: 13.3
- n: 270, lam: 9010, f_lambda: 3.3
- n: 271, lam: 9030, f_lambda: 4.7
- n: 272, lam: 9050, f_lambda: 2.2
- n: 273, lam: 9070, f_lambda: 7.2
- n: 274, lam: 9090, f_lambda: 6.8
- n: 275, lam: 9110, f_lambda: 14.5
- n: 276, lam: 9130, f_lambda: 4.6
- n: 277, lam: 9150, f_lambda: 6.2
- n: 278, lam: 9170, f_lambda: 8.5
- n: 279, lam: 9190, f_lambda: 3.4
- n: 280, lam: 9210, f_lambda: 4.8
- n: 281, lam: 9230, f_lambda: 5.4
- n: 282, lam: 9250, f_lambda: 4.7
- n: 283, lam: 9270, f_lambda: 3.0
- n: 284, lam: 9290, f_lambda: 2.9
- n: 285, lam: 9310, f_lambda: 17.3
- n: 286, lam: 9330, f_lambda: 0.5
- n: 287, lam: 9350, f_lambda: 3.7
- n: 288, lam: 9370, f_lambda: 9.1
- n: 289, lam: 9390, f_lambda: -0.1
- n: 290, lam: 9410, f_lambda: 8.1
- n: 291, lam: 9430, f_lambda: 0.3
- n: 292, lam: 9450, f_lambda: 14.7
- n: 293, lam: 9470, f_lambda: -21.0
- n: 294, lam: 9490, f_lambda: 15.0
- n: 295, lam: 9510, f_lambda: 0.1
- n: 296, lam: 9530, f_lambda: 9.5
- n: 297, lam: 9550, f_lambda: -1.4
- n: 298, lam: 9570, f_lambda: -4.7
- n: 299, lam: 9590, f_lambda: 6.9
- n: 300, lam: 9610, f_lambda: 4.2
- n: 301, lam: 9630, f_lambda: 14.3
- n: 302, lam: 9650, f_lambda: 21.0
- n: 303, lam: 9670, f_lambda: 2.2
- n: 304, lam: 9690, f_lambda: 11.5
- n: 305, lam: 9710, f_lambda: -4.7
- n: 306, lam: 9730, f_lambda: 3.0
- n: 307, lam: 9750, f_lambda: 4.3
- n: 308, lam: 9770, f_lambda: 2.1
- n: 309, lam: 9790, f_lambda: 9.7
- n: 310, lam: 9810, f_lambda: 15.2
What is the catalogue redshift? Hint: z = 1.221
